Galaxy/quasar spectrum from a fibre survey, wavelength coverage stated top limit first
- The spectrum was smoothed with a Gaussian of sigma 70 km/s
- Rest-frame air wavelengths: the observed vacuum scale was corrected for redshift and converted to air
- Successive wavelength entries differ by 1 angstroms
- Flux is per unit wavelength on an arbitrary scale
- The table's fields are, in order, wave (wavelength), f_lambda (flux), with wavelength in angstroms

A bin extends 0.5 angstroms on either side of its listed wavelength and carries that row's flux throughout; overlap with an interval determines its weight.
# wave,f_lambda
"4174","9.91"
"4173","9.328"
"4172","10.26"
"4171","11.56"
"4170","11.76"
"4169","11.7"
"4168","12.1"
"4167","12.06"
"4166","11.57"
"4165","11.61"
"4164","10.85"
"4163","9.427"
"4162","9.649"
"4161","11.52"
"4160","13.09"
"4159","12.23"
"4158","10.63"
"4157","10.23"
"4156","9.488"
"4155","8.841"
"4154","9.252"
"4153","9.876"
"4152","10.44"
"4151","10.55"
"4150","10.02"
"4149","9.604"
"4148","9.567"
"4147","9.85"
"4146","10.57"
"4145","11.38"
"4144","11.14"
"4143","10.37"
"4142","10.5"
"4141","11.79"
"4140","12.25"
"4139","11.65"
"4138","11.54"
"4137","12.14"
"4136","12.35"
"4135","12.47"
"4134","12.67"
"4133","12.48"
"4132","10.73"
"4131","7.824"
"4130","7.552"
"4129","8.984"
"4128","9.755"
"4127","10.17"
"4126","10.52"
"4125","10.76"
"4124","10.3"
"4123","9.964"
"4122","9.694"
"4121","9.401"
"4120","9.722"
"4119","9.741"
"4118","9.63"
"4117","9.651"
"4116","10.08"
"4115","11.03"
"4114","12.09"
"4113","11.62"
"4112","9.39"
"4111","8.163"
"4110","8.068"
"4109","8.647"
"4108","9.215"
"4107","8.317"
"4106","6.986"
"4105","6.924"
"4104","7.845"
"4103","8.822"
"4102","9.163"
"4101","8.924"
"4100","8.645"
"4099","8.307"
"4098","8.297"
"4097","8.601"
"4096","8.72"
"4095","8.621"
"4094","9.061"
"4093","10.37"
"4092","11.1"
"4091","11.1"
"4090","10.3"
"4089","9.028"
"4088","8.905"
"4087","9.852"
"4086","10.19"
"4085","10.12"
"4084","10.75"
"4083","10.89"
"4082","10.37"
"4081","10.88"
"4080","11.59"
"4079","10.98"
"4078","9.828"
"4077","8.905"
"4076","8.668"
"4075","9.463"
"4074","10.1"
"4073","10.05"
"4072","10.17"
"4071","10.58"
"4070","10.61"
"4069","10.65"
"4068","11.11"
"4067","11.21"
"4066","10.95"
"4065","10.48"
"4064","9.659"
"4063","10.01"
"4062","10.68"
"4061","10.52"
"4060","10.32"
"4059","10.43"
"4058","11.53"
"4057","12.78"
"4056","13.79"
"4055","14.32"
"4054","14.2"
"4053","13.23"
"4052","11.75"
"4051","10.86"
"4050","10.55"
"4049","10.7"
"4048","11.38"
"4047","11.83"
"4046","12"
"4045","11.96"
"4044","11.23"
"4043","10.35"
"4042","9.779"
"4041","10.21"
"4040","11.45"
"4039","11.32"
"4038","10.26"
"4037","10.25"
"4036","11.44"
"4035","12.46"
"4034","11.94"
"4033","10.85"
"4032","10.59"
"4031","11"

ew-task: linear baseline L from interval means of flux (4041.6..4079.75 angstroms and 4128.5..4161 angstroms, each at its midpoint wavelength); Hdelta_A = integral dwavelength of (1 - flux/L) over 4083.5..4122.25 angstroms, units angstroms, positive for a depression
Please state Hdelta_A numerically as 5.3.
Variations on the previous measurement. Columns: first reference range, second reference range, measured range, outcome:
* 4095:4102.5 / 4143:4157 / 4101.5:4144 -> -3.17 angstroms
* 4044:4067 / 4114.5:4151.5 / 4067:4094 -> 2.29 angstroms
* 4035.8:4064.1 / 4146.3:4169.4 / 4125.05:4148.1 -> -0.12 angstroms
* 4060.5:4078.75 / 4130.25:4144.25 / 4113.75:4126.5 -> 1.04 angstroms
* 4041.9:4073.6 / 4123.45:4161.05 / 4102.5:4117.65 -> 2.43 angstroms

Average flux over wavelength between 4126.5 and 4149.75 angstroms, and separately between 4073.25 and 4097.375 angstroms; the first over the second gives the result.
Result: 1.08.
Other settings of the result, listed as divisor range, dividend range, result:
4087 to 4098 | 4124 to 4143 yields 1.14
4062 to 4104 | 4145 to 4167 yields 1.06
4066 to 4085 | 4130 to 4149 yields 1.06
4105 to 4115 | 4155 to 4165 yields 1.17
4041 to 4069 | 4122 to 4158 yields 0.92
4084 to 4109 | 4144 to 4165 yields 1.15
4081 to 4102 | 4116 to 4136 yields 1.06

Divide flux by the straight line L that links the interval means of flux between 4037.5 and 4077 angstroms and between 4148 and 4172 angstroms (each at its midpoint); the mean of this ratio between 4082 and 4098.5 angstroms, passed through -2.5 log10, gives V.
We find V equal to 0.12 mag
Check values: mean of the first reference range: 11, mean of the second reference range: 10.7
